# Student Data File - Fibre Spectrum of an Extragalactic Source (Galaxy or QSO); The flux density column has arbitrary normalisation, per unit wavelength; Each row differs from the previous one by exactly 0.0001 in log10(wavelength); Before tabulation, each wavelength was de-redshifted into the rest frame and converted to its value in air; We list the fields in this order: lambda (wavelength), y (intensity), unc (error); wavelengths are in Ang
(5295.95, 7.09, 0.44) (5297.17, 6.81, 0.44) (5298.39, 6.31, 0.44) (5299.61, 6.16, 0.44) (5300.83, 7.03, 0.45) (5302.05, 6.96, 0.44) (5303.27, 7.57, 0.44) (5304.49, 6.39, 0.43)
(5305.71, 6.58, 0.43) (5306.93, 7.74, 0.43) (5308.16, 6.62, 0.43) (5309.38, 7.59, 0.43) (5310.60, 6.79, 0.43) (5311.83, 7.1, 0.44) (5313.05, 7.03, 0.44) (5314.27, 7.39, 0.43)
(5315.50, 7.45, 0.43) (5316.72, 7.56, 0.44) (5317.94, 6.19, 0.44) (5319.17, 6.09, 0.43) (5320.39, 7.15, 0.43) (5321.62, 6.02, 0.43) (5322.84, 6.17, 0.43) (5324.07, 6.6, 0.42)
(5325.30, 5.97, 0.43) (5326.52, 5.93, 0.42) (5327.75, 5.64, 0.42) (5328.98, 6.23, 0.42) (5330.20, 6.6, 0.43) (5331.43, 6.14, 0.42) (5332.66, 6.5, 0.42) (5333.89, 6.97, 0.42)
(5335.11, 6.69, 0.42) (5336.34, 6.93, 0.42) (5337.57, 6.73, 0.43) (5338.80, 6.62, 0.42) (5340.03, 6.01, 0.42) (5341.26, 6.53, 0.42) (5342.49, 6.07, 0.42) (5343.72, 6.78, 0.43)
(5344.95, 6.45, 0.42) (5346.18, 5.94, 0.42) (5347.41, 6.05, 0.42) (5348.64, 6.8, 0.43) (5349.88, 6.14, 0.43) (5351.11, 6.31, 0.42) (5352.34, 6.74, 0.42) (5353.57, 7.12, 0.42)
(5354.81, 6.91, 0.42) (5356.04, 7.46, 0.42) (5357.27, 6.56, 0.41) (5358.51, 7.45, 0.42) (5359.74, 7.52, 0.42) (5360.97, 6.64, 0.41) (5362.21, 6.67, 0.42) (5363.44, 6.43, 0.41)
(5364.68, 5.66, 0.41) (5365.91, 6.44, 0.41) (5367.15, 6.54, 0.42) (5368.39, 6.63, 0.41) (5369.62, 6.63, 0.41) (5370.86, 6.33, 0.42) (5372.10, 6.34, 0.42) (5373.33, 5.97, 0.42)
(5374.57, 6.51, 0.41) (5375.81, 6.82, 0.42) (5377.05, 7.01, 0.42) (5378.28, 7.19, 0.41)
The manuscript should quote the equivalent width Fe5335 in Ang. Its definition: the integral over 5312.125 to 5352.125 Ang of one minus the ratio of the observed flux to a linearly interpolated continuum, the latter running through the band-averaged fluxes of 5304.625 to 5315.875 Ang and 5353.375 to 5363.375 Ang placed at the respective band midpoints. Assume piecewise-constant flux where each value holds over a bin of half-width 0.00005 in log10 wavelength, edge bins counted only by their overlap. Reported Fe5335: 3.2 Ang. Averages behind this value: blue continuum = 7.1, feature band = 6.5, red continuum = 7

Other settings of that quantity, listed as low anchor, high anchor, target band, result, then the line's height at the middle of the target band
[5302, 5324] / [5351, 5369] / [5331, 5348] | 0.9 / 6.82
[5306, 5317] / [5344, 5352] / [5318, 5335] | 1.3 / 6.85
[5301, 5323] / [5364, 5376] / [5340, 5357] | 0.1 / 6.58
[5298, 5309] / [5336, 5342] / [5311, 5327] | 0.1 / 6.71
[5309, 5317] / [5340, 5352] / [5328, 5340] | 0.2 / 6.67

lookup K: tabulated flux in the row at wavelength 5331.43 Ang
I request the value 6.14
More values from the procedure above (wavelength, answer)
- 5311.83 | 7.1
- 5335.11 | 6.69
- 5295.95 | 7.09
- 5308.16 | 6.62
